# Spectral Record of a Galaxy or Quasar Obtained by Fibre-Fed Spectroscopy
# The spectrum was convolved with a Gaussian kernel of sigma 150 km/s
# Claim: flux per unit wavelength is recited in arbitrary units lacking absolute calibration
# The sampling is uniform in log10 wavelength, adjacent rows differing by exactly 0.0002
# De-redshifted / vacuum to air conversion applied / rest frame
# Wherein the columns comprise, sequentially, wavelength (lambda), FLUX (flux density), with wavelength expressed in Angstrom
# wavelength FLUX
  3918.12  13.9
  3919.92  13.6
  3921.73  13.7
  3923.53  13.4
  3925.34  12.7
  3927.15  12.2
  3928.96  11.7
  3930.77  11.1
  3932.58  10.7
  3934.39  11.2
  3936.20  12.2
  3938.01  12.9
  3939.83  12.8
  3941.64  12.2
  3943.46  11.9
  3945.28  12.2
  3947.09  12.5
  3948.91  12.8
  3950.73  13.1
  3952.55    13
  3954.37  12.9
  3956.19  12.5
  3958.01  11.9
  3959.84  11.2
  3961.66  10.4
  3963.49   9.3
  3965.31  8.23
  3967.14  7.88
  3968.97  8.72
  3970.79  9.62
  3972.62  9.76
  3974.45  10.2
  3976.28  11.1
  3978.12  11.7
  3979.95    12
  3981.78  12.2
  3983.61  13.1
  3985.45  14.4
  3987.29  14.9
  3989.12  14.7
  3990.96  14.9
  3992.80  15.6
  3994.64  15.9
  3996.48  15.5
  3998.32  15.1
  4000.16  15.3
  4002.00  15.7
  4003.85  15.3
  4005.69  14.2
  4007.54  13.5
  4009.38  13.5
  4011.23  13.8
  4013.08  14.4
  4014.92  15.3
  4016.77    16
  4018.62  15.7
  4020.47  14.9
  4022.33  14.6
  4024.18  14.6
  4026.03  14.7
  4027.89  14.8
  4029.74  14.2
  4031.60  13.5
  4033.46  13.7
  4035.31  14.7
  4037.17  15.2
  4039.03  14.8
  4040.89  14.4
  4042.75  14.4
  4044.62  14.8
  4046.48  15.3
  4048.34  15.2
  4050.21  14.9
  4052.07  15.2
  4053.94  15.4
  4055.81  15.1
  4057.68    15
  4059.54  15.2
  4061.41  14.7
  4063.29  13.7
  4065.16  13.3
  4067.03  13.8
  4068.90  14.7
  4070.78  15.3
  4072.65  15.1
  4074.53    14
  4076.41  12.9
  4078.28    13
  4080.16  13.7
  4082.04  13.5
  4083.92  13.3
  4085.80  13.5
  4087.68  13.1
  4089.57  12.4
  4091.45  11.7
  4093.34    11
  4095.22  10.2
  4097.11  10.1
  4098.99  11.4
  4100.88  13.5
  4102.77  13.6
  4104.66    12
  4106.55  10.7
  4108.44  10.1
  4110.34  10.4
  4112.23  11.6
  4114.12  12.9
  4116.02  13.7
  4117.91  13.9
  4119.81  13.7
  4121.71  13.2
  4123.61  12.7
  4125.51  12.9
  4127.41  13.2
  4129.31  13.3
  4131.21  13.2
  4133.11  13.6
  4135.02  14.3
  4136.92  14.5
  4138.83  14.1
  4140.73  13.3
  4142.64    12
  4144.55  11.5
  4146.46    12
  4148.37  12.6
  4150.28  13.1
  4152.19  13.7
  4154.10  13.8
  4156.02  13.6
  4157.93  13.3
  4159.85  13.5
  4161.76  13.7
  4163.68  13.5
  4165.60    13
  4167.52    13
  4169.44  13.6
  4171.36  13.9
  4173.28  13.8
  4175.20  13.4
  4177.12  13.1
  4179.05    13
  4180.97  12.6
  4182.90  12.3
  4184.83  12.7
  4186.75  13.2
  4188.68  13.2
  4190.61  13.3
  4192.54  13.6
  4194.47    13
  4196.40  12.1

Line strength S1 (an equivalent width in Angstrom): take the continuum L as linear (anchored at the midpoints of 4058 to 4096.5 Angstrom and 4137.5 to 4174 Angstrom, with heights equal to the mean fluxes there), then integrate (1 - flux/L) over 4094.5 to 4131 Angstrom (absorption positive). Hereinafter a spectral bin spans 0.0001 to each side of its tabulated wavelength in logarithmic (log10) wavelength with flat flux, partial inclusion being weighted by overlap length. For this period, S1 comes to 2.8 Angstrom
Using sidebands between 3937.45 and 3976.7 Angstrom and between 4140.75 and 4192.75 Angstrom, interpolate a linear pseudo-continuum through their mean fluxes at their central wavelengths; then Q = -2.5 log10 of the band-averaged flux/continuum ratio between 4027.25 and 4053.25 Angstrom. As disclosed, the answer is -0.22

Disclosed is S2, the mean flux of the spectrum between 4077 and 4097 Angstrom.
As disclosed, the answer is 12.4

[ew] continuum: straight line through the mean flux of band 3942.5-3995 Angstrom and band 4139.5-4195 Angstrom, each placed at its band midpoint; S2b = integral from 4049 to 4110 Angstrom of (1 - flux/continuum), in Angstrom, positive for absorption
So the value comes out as -3.16 Angstrom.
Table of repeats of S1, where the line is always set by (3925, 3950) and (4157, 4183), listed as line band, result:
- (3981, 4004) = -4.6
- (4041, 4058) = -3.1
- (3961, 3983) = 3.8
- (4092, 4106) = 1.4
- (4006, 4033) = -4.3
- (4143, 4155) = 0.4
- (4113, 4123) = -0.3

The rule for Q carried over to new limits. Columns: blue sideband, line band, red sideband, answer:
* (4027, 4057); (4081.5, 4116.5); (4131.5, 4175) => 0.17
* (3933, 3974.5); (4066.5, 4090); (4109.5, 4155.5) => -0.10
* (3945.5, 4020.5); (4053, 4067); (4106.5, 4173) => -0.12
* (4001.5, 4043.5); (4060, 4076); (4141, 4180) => -0.01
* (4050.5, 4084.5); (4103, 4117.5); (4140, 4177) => 0.17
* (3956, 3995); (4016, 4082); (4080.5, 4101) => -0.21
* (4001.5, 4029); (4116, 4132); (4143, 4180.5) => 0.02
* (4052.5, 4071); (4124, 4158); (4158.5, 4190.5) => 0.03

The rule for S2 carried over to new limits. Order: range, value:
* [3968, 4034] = 13.8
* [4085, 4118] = 11.9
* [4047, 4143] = 13.3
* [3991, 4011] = 14.9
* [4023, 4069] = 14.6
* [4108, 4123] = 12.5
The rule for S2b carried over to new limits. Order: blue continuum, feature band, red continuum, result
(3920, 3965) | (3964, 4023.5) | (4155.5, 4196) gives -4.9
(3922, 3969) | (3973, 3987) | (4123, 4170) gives -0.2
